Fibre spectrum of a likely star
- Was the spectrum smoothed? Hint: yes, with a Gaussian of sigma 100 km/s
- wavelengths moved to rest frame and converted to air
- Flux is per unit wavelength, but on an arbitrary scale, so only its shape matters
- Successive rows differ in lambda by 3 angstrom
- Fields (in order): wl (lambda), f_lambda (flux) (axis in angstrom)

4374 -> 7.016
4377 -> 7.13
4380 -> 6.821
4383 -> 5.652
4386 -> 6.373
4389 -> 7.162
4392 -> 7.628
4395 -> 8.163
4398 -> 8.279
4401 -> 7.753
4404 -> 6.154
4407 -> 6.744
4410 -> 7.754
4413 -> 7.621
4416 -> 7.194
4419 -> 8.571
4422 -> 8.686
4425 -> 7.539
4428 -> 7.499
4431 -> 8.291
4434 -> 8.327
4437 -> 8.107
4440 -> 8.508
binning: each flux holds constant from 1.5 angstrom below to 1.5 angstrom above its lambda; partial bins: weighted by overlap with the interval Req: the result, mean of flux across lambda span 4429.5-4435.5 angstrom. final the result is 8.31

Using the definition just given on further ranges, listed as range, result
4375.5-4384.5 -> 6.53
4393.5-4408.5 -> 7.42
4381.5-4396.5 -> 7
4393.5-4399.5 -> 8.22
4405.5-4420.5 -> 7.58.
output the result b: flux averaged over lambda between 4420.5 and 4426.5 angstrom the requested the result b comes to 8.11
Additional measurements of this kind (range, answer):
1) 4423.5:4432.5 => 7.78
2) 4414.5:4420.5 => 7.88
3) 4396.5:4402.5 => 8.02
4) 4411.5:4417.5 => 7.41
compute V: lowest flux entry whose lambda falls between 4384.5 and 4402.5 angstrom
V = 6.373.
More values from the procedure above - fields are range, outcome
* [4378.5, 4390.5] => 5.652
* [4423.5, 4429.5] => 7.499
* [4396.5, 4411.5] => 6.154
